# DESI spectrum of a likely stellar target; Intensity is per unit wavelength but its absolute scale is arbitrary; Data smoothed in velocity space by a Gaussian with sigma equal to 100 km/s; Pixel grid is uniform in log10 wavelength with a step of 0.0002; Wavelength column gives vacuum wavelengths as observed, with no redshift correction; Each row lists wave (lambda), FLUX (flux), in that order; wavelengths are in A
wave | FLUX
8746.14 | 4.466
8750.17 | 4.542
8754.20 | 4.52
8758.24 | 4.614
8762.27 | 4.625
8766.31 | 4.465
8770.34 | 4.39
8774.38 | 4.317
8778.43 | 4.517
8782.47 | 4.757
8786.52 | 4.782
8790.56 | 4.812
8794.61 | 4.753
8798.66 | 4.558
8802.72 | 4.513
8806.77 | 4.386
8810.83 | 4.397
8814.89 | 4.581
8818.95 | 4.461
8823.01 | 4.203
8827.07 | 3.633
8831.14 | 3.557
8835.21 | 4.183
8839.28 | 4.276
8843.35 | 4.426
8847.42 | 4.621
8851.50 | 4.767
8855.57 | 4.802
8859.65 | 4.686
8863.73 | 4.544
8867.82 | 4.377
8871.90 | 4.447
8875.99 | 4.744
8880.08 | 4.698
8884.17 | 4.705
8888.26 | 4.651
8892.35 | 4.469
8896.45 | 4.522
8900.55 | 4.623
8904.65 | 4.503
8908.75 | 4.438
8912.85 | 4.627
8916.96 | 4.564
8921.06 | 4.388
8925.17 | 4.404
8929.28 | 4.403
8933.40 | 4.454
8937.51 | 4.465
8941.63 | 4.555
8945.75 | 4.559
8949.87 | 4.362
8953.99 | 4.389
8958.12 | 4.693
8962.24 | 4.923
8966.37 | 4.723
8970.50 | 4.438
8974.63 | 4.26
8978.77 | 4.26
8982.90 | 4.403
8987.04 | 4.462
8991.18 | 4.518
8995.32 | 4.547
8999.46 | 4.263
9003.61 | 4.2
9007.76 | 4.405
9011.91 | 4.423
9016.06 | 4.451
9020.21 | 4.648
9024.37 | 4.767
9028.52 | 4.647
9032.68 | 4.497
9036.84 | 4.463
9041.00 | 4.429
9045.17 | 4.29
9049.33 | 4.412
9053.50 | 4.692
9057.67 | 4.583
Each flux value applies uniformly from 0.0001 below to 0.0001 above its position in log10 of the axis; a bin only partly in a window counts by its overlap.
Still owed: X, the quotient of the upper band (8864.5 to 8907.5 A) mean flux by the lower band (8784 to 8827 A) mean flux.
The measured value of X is 1.01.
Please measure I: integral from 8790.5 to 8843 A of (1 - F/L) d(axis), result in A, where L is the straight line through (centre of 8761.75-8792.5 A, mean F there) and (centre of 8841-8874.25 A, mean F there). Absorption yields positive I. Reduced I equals 3.0 A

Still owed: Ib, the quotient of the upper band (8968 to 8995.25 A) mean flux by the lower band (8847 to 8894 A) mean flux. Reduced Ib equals 0.95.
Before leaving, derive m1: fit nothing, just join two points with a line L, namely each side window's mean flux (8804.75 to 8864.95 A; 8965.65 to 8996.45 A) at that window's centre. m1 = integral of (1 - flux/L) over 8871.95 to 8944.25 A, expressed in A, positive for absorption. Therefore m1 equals -2.27 A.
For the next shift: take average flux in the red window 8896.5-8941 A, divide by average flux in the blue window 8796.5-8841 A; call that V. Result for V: 1.06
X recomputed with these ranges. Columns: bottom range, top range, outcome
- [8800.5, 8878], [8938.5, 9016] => 1.01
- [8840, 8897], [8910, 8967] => 0.99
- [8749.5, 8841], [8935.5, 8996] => 1.02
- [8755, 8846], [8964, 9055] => 1.01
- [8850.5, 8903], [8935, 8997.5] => 0.98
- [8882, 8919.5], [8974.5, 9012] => 0.96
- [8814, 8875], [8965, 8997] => 1.02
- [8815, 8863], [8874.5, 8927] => 1.05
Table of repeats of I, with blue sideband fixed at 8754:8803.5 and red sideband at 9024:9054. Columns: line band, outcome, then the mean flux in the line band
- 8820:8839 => 2.6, 3.96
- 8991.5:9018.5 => 0.7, 4.39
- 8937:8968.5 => -0.4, 4.59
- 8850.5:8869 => -0.3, 4.64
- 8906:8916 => 0.0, 4.53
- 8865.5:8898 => -0.2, 4.58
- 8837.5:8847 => 0.4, 4.4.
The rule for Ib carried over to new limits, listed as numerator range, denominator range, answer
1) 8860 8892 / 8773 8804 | 0.99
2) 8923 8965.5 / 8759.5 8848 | 1.02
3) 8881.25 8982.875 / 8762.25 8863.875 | 1.01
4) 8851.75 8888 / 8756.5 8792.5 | 1.01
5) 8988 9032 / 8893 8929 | 1.00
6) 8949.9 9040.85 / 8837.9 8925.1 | 0.98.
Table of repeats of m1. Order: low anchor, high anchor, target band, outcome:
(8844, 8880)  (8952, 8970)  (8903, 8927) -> 0.8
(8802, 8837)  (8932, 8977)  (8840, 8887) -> -3.3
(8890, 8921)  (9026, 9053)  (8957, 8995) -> -0.1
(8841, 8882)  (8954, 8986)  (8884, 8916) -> 0.1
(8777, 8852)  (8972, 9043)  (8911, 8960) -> -0.5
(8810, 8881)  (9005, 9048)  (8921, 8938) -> 0.1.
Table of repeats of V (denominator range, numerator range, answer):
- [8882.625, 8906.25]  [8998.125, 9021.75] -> 0.96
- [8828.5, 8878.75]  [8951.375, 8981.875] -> 1.02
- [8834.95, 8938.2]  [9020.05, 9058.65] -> 1.00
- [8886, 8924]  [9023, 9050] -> 0.99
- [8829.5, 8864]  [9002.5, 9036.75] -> 1.02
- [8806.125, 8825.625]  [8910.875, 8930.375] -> 1.02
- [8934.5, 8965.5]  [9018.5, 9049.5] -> 0.99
